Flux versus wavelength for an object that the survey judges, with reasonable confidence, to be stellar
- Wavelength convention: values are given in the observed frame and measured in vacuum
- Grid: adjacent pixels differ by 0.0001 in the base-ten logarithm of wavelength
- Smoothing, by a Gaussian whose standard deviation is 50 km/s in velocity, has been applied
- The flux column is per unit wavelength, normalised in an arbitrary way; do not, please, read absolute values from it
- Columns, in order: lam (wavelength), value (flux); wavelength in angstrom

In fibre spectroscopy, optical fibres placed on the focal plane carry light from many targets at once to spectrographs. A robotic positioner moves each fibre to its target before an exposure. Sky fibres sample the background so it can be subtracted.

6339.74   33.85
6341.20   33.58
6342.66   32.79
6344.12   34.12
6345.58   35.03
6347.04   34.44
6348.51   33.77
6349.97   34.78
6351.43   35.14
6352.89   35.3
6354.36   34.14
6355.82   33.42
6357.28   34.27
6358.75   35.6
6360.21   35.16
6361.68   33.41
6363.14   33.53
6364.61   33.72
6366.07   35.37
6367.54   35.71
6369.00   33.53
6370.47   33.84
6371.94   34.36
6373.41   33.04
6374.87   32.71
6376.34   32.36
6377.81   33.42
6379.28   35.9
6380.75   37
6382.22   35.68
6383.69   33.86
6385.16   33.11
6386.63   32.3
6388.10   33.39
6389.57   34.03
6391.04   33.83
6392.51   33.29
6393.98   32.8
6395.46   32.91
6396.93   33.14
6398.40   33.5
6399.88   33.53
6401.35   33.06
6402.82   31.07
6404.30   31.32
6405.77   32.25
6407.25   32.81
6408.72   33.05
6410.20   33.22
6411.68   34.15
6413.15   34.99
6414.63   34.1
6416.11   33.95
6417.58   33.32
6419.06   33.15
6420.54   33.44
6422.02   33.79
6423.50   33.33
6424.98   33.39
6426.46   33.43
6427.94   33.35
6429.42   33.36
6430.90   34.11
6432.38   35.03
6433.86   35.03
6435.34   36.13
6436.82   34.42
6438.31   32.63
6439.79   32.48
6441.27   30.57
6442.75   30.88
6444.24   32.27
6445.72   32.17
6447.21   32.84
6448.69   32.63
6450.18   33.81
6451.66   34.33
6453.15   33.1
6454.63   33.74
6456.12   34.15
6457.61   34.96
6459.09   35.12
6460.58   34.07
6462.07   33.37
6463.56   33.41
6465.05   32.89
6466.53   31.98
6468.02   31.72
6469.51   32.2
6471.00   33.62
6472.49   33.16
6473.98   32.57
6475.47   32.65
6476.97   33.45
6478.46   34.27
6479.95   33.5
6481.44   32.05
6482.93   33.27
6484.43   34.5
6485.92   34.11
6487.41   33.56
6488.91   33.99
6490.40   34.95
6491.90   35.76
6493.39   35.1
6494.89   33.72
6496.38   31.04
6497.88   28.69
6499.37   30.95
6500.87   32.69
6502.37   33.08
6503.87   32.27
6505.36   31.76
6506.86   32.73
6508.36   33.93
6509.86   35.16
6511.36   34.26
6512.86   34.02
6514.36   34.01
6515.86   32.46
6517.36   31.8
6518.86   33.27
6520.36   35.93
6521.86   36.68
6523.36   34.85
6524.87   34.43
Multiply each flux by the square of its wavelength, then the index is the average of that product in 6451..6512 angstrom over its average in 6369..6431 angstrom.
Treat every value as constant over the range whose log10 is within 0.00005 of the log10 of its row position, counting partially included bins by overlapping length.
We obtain 1.02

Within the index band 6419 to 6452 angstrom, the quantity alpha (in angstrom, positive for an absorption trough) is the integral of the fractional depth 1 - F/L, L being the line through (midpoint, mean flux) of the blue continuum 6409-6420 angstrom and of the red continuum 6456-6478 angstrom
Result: 0.26 angstrom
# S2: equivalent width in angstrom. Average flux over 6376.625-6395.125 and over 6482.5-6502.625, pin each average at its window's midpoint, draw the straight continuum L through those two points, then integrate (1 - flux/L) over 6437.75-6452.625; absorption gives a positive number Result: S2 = 0.5 angstrom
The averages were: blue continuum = 34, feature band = 32.5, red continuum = 33.2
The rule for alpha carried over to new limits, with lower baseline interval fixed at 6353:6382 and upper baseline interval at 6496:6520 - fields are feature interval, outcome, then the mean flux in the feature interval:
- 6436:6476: 0.3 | 33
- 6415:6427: 0.1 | 33.5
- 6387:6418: 0.6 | 33.2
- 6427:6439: -0.3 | 34.2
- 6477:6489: -0.2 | 33.6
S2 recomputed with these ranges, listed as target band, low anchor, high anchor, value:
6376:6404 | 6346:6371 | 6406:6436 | 0.5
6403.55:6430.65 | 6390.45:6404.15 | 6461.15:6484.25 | -0.4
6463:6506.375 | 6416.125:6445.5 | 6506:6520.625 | 0.7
